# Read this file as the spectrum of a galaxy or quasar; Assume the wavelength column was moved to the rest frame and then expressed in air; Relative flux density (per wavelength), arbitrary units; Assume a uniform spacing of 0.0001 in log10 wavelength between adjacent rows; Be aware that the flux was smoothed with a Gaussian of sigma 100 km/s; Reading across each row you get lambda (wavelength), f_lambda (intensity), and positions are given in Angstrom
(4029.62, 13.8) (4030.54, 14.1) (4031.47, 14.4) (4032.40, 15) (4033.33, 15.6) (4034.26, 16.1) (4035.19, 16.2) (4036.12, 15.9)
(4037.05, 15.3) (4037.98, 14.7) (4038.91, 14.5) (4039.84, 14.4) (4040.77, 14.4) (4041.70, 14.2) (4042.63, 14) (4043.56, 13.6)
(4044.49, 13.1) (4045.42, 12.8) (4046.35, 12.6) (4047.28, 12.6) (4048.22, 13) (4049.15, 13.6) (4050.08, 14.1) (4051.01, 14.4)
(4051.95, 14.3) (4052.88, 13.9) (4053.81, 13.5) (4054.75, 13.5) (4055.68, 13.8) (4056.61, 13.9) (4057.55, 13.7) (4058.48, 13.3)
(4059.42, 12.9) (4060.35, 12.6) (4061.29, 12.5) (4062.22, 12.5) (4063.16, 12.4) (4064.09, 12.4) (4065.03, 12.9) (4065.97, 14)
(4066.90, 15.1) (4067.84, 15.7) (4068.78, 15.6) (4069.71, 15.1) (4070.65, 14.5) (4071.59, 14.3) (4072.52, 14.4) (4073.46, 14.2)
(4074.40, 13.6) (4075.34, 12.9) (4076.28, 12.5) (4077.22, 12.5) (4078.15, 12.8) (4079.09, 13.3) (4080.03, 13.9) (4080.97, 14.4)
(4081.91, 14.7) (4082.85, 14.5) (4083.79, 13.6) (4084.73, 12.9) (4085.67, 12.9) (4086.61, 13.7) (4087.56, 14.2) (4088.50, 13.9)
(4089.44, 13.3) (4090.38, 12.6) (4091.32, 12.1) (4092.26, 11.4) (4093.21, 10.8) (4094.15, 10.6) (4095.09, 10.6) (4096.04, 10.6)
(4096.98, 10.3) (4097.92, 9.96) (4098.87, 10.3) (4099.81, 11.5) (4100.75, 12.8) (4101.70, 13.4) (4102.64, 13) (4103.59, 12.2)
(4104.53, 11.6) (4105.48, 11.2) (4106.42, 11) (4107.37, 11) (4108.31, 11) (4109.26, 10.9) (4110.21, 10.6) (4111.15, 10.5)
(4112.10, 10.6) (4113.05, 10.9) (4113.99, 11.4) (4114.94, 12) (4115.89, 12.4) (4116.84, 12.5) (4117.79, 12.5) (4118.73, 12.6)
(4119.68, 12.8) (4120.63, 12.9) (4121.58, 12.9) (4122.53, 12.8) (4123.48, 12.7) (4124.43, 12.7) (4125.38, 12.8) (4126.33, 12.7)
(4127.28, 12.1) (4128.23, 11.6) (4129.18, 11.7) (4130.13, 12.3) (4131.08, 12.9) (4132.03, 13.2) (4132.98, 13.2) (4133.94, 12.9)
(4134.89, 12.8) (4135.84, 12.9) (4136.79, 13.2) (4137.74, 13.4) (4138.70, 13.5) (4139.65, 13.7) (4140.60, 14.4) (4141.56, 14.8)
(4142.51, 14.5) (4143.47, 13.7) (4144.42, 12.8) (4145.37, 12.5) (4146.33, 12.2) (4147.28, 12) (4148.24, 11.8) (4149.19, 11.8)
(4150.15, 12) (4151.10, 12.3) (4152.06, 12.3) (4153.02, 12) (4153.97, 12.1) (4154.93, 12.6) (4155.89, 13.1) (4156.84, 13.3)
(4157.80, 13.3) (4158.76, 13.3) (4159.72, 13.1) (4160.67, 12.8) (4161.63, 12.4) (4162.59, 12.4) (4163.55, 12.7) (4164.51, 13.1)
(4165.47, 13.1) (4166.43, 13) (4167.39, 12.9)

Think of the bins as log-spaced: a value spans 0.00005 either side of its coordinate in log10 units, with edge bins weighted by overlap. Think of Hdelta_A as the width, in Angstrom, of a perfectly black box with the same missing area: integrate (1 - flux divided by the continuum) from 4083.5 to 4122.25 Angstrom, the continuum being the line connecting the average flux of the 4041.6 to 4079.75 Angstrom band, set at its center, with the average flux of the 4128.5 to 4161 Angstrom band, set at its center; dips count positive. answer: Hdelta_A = 3.9 Angstrom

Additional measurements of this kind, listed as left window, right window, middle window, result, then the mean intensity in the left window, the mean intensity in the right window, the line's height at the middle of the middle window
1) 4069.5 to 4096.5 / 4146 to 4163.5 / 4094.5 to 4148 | 2.2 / 13.1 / 12.5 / 12.8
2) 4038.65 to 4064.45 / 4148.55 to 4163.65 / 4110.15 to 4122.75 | 0.9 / 13.4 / 12.6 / 12.9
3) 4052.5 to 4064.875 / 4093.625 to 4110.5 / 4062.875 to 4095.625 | -3.0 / 13.1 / 11.3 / 12.2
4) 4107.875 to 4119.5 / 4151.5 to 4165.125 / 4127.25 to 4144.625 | -1.5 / 11.5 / 12.7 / 12.1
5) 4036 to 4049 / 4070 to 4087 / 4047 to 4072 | 0.1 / 13.9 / 13.7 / 13.8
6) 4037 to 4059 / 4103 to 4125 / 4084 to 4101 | 0.7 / 13.8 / 11.8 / 12.5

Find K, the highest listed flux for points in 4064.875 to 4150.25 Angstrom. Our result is 15.7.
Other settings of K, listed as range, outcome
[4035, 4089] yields 16.2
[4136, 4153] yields 14.8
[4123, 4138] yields 13.4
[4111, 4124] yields 12.9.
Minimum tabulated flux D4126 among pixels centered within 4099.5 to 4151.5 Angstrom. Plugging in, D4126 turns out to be 10.5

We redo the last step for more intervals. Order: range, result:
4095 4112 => 9.96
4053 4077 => 12.4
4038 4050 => 12.6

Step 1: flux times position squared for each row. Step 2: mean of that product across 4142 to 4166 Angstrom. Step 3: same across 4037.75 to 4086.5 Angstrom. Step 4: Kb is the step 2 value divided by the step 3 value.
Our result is 0.97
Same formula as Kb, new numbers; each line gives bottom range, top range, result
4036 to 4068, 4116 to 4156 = 0.97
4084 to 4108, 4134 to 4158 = 1.11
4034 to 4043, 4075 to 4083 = 0.92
